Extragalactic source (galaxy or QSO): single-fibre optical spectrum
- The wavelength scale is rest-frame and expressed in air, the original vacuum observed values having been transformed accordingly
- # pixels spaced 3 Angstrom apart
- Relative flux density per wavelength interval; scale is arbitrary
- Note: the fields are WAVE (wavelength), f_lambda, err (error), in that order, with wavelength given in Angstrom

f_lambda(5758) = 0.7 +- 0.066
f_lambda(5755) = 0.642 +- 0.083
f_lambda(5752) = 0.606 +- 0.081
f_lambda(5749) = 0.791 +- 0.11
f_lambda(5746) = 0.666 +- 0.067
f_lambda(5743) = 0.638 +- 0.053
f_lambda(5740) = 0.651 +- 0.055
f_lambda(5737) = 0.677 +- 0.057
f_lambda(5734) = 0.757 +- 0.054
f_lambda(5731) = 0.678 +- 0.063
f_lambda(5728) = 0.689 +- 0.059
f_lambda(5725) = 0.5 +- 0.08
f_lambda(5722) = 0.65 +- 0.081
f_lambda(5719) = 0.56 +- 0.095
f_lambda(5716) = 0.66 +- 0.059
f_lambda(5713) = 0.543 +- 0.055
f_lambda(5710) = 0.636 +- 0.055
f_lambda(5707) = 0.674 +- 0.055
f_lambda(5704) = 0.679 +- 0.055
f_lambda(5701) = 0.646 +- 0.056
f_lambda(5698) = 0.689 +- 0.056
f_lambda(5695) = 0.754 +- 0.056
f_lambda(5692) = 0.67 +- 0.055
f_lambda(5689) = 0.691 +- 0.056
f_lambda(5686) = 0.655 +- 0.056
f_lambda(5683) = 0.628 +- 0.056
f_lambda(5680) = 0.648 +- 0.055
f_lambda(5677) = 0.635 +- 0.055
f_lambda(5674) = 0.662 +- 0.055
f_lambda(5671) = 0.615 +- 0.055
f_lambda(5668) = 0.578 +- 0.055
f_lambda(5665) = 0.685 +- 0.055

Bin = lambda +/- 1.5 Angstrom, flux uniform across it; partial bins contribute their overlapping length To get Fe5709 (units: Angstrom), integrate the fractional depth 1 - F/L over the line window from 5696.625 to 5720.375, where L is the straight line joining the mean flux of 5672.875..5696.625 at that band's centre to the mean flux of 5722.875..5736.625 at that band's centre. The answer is 0.95 Angstrom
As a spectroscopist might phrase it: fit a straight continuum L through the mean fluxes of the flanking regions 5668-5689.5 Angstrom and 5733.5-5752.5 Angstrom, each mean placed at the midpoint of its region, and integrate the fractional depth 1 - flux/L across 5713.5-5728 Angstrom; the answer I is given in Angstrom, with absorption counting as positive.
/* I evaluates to 1.5 Angstrom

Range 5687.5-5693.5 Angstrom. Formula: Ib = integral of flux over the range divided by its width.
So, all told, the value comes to 0.68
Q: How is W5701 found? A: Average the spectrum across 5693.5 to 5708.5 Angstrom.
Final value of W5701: 0.688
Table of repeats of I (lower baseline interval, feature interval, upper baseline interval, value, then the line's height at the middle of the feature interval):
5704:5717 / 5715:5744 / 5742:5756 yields 0.3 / 0.652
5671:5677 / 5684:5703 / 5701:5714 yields -1.3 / 0.64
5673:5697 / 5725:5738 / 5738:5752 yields 0.0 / 0.675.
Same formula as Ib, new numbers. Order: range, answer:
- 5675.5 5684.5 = 0.637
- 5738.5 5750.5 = 0.686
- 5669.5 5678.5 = 0.637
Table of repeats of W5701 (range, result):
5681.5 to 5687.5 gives 0.642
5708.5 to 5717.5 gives 0.613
